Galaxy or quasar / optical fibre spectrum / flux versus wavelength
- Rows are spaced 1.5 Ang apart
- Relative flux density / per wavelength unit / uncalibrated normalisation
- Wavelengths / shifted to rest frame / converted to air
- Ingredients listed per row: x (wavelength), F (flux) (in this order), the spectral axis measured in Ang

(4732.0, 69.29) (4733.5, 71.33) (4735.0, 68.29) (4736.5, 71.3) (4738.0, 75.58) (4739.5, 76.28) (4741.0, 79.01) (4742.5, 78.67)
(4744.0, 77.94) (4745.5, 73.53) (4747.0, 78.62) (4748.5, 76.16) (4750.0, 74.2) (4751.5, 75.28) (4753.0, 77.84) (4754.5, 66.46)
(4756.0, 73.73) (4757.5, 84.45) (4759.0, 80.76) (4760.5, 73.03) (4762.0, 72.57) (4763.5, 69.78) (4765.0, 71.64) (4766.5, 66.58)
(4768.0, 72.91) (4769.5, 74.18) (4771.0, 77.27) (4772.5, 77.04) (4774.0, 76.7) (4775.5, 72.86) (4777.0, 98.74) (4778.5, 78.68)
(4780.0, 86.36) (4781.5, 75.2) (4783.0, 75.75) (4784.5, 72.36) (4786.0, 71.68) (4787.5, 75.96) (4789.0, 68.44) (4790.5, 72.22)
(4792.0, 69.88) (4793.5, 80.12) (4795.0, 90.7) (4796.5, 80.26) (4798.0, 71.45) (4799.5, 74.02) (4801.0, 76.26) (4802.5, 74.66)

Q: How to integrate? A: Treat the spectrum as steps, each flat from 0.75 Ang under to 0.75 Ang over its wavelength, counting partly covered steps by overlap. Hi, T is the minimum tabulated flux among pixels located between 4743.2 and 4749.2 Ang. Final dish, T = 73.53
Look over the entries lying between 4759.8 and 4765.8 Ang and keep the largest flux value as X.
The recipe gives 73.03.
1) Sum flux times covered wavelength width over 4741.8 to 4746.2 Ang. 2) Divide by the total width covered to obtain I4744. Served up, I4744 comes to 76.7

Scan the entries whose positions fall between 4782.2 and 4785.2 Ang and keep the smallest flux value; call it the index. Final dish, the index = 72.36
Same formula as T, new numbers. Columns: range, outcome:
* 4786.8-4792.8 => 68.44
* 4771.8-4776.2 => 72.86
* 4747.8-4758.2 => 66.46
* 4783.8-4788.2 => 71.68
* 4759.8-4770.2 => 66.58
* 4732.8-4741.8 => 68.29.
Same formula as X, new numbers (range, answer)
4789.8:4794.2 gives 80.12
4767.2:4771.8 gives 77.27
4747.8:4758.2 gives 84.45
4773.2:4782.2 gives 98.74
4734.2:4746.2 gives 79.01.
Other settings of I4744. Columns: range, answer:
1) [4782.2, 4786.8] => 73.3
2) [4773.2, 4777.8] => 82.7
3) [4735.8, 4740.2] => 74.4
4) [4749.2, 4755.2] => 73.5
